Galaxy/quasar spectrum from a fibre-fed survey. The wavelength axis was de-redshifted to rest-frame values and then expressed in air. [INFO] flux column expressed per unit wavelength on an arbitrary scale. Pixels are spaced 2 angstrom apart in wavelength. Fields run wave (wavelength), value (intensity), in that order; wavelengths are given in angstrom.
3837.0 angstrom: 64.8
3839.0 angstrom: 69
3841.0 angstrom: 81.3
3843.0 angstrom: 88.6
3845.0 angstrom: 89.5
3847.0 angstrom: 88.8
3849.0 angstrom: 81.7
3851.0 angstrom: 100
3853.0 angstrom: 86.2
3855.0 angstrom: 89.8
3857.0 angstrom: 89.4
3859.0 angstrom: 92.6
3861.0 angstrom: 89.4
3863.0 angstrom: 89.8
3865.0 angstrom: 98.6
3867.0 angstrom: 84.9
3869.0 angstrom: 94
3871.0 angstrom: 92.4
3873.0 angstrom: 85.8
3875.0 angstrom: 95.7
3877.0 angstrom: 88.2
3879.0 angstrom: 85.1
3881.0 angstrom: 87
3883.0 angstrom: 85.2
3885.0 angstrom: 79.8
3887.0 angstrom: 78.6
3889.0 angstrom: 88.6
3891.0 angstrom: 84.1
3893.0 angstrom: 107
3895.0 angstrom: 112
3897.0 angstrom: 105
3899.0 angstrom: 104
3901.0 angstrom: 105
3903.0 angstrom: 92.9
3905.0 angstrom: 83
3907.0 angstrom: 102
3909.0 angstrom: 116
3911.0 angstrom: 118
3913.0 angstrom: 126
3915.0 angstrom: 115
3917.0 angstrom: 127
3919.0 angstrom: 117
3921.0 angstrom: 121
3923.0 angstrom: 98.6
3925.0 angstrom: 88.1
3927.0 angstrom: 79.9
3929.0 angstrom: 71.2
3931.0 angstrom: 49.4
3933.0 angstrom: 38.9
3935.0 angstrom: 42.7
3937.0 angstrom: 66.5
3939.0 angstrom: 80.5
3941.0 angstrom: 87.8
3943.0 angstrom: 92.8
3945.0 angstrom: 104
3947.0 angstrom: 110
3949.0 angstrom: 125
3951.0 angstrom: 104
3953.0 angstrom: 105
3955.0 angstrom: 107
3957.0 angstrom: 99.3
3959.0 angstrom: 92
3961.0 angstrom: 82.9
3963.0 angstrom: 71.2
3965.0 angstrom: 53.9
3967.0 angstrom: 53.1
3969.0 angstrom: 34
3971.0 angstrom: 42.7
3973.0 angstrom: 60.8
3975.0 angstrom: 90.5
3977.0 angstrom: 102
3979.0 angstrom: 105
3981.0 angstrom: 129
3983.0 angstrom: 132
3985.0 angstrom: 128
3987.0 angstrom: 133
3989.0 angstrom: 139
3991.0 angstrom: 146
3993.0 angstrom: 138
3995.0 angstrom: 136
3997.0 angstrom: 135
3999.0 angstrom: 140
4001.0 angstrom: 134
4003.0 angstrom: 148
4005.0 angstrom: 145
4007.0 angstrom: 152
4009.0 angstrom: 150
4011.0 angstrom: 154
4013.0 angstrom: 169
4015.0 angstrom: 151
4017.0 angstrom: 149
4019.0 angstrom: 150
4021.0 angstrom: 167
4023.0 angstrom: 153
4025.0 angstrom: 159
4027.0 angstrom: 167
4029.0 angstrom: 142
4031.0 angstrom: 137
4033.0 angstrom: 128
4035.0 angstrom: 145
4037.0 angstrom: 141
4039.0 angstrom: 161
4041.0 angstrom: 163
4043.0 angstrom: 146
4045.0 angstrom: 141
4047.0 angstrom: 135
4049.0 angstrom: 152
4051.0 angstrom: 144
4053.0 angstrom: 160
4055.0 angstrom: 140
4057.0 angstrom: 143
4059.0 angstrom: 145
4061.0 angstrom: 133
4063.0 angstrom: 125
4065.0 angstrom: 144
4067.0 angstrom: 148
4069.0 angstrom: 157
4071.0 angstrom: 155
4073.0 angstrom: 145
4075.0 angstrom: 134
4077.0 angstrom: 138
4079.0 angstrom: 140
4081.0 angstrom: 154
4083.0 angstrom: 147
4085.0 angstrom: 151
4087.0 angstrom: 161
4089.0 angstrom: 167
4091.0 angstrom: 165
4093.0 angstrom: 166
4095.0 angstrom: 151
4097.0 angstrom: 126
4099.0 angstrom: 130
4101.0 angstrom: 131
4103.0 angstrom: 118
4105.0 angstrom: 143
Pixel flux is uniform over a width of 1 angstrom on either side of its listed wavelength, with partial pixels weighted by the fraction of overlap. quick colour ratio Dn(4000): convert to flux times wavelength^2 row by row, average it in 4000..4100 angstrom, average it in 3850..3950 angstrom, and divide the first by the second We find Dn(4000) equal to 1.72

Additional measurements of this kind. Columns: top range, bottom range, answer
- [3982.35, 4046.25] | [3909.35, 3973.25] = 1.75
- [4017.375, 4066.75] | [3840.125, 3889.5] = 1.81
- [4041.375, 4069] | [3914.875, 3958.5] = 1.66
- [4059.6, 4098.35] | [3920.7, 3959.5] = 1.81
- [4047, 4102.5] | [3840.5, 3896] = 1.80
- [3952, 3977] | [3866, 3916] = 0.81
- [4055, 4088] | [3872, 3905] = 1.72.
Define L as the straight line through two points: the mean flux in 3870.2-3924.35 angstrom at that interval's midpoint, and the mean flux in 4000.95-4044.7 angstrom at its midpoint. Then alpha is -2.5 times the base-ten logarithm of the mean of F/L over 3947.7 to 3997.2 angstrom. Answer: 0.28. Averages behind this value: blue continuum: 100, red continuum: 151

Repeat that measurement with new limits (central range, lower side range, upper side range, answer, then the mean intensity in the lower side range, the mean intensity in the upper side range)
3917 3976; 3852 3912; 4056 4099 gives 0.32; 93.7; 147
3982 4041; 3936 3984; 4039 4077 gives -0.23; 88.8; 145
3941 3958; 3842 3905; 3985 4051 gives 0.15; 91.5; 147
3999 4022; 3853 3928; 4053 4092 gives -0.16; 97.1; 147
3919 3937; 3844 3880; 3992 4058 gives 0.43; 90.1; 148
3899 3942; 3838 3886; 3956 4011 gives 0.07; 88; 111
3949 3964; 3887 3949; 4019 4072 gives 0.15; 94.7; 147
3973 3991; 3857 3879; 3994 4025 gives 0.17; 90.8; 149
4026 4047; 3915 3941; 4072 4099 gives -0.14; 83.2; 149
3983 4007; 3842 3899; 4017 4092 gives -0.07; 90.9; 148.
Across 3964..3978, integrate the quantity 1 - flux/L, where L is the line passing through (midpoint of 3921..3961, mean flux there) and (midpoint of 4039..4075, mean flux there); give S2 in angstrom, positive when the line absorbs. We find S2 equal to 5.5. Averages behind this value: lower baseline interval 87.2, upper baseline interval 146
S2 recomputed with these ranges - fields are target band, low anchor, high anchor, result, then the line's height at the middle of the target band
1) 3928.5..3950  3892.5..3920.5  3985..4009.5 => 7.48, 121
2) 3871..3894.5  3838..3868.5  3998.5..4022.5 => 2.68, 99.9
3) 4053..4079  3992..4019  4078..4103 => 0.81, 147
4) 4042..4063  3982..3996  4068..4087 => 0.18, 144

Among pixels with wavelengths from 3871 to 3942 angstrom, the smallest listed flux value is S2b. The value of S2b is 38.9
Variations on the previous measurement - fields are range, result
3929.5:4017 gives 34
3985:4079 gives 125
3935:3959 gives 42.7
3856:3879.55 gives 84.9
